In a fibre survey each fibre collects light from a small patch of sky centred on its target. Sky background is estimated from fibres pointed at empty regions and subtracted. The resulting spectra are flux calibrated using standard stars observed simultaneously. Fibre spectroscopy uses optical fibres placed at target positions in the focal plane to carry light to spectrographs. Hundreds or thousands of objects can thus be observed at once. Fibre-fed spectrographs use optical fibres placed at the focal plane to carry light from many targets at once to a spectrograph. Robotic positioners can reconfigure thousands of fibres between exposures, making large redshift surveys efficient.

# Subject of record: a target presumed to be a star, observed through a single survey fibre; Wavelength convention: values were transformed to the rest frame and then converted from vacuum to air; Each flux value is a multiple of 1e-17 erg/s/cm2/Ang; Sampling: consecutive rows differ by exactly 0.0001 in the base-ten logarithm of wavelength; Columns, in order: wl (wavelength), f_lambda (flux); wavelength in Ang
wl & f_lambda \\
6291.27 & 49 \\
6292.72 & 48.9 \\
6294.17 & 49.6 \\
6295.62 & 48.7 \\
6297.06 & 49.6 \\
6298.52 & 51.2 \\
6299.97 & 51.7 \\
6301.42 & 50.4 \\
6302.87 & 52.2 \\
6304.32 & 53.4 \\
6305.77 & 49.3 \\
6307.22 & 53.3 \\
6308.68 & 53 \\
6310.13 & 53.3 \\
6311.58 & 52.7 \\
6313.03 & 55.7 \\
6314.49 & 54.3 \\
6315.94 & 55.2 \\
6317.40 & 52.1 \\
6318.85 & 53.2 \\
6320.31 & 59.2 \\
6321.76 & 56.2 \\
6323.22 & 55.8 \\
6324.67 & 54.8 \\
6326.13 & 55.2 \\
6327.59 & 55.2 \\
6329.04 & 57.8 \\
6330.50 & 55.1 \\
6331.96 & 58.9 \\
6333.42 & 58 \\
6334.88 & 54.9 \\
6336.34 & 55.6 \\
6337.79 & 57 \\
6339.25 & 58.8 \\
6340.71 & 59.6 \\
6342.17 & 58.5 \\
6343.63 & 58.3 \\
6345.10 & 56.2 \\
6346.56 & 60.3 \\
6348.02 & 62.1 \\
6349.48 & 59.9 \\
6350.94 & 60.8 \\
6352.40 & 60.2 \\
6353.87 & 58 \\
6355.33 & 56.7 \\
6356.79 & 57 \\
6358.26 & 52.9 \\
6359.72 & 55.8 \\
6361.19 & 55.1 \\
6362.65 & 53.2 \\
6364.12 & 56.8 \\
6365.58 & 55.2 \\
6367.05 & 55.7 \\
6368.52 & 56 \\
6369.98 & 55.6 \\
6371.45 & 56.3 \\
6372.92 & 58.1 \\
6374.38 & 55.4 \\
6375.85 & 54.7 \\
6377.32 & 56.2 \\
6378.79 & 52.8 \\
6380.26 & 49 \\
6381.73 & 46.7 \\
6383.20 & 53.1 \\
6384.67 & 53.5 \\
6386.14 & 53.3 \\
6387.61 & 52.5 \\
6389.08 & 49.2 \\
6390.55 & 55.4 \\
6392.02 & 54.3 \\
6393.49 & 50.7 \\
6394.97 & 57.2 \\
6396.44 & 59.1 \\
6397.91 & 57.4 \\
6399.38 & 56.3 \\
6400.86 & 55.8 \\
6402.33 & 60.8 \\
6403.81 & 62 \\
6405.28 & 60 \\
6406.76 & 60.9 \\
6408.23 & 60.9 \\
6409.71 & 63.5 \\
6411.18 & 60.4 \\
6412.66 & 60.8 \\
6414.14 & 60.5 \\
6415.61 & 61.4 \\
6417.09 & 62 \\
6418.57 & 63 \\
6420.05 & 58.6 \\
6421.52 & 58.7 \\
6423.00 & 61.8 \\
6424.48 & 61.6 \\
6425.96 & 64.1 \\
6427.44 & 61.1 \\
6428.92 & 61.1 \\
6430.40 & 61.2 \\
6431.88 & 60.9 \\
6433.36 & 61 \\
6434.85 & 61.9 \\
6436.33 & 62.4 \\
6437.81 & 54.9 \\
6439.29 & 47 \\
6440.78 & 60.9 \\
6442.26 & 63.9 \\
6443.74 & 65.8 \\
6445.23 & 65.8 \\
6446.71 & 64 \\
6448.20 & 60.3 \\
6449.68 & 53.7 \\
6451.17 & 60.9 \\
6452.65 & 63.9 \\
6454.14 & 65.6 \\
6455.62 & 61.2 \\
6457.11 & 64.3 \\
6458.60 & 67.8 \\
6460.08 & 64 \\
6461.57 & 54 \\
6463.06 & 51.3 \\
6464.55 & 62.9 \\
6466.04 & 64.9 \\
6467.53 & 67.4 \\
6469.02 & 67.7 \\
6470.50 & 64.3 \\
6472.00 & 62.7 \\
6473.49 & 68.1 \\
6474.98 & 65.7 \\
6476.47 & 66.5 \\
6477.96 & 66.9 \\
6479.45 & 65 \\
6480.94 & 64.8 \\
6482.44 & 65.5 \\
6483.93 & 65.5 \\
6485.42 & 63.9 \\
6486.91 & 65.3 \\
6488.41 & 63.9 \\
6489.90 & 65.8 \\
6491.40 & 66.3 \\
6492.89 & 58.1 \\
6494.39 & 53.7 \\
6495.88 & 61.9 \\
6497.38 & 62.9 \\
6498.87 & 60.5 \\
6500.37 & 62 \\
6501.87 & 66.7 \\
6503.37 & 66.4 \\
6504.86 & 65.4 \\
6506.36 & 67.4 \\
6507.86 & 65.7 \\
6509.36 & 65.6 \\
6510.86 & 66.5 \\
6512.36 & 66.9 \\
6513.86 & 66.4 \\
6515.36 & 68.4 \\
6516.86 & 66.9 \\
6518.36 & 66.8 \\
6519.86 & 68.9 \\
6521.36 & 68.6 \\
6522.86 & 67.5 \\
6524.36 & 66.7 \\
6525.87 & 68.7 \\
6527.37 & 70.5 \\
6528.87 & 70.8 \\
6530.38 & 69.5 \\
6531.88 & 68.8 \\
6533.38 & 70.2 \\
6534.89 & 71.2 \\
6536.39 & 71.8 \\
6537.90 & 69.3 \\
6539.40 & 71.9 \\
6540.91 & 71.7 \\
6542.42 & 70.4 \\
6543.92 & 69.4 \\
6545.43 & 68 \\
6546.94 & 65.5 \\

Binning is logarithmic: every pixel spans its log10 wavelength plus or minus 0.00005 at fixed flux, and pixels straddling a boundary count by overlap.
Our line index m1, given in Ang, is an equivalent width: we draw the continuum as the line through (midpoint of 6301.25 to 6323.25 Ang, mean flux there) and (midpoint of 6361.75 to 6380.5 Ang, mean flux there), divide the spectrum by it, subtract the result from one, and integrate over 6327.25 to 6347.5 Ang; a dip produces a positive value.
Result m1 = -1.2 Ang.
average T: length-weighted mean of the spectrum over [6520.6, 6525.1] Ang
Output 67.7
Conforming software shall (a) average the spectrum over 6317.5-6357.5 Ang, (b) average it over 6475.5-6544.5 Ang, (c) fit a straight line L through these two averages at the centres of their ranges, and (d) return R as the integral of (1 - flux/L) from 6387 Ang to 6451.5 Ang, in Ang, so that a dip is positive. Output 2.45 Ang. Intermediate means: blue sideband 57.5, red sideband 66.6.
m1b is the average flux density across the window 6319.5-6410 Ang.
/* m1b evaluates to 56.4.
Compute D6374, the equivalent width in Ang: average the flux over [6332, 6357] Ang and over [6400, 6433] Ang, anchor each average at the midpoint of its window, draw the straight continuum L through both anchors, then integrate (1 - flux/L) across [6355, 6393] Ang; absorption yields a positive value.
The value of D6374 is 3.3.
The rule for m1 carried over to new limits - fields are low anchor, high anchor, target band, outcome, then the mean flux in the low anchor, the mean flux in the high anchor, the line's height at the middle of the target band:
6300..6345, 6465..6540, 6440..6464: 0.5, 55.2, 66.2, 63.1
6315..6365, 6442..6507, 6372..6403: 2.6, 56.9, 63.5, 59.2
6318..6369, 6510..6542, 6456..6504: 1.7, 57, 69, 65.9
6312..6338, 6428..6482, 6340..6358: -0.6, 55.7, 62.4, 57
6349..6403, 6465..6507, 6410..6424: -0.5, 55.3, 64.5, 58.7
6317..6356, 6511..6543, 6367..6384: 1.6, 57.4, 69.1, 59.8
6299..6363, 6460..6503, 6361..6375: 0.5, 55.8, 63.4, 57.7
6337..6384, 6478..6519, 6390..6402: 0.5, 56.3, 64.6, 58.4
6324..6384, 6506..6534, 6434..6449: 0.4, 56.3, 67.9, 62.4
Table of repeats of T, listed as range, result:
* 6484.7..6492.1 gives 65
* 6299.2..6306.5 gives 51.5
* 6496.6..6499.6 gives 61.8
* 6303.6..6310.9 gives 52.5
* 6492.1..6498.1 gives 59.2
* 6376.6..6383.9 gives 51.5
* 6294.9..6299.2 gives 49.8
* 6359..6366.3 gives 55.2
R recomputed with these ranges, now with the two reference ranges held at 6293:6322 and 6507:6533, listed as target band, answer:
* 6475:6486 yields -0.1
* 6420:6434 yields 0.0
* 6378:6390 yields 1.4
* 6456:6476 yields 0.2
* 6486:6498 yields 0.7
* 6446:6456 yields 0.2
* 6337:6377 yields -0.7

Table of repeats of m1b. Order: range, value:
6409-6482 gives 62.1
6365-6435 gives 57.6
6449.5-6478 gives 63.3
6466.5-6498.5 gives 64.3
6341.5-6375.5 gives 57.1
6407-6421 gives 61.2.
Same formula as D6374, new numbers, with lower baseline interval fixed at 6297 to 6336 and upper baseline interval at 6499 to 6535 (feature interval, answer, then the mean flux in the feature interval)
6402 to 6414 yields -0.2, 61.1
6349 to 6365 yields 0.0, 56.9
